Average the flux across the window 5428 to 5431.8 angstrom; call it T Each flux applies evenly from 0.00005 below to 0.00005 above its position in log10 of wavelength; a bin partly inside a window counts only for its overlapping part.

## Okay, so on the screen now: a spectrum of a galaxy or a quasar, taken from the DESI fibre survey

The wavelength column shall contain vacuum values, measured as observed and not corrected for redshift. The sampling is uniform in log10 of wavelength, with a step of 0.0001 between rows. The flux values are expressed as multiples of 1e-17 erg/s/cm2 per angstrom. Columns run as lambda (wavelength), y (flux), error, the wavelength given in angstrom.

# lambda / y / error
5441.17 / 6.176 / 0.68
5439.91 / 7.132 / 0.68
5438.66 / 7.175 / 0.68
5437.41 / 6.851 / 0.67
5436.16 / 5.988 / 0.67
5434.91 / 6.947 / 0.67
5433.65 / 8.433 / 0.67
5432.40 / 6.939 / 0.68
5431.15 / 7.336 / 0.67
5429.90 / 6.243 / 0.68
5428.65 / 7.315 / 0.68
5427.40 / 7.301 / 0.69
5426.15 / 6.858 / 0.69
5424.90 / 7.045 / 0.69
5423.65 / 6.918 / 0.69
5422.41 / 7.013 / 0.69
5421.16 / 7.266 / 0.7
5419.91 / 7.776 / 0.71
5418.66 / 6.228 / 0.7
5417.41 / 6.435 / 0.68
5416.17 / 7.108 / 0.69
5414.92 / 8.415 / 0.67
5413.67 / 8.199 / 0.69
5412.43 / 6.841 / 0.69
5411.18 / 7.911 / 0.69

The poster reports 6.97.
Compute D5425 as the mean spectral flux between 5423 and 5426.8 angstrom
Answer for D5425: 6.96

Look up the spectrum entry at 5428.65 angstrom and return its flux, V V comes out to 7.315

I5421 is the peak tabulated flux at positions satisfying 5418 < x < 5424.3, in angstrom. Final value 7.776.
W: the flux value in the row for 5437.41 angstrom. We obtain 6.851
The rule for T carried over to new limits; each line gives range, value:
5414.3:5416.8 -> 7.77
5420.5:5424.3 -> 7.08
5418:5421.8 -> 7.07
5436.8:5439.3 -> 7.03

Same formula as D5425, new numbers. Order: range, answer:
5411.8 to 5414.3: 7.52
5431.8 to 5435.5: 7.43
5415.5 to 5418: 6.82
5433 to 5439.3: 7.08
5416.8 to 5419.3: 6.33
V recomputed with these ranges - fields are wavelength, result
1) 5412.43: 6.841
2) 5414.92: 8.415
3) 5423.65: 6.918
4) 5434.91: 6.947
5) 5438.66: 7.175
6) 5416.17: 7.108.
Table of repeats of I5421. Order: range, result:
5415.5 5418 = 7.108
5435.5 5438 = 6.851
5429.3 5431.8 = 7.336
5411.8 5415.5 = 8.415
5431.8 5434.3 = 8.433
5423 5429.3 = 7.315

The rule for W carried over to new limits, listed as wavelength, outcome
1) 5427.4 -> 7.301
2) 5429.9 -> 6.243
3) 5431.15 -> 7.336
